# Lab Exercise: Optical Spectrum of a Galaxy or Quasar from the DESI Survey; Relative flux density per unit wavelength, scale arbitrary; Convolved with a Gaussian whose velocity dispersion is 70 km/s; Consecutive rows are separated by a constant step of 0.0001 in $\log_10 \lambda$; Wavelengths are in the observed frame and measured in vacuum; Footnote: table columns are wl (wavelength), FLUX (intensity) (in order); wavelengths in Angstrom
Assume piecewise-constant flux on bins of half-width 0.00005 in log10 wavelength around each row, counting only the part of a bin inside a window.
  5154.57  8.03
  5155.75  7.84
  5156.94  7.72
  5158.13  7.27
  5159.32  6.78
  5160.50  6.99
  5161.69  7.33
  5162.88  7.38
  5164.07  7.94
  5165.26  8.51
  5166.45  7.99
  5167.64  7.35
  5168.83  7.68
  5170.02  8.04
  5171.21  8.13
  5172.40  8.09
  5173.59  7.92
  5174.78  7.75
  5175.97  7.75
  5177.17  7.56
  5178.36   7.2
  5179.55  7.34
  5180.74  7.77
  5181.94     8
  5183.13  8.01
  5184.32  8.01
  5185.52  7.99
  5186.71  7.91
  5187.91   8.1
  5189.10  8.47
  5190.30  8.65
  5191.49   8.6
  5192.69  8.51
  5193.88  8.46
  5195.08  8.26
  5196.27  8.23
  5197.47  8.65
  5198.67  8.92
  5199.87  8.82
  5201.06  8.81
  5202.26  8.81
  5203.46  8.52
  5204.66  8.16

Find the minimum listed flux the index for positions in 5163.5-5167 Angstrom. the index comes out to 7.94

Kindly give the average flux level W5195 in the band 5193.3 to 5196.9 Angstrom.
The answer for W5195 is 8.32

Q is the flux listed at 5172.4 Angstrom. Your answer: 8.09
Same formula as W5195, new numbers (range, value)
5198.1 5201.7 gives 8.85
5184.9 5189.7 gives 8.11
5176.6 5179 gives 7.39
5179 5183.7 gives 7.78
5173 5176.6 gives 7.79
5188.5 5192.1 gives 8.57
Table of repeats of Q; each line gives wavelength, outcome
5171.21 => 8.13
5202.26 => 8.81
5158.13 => 7.27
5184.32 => 8.01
